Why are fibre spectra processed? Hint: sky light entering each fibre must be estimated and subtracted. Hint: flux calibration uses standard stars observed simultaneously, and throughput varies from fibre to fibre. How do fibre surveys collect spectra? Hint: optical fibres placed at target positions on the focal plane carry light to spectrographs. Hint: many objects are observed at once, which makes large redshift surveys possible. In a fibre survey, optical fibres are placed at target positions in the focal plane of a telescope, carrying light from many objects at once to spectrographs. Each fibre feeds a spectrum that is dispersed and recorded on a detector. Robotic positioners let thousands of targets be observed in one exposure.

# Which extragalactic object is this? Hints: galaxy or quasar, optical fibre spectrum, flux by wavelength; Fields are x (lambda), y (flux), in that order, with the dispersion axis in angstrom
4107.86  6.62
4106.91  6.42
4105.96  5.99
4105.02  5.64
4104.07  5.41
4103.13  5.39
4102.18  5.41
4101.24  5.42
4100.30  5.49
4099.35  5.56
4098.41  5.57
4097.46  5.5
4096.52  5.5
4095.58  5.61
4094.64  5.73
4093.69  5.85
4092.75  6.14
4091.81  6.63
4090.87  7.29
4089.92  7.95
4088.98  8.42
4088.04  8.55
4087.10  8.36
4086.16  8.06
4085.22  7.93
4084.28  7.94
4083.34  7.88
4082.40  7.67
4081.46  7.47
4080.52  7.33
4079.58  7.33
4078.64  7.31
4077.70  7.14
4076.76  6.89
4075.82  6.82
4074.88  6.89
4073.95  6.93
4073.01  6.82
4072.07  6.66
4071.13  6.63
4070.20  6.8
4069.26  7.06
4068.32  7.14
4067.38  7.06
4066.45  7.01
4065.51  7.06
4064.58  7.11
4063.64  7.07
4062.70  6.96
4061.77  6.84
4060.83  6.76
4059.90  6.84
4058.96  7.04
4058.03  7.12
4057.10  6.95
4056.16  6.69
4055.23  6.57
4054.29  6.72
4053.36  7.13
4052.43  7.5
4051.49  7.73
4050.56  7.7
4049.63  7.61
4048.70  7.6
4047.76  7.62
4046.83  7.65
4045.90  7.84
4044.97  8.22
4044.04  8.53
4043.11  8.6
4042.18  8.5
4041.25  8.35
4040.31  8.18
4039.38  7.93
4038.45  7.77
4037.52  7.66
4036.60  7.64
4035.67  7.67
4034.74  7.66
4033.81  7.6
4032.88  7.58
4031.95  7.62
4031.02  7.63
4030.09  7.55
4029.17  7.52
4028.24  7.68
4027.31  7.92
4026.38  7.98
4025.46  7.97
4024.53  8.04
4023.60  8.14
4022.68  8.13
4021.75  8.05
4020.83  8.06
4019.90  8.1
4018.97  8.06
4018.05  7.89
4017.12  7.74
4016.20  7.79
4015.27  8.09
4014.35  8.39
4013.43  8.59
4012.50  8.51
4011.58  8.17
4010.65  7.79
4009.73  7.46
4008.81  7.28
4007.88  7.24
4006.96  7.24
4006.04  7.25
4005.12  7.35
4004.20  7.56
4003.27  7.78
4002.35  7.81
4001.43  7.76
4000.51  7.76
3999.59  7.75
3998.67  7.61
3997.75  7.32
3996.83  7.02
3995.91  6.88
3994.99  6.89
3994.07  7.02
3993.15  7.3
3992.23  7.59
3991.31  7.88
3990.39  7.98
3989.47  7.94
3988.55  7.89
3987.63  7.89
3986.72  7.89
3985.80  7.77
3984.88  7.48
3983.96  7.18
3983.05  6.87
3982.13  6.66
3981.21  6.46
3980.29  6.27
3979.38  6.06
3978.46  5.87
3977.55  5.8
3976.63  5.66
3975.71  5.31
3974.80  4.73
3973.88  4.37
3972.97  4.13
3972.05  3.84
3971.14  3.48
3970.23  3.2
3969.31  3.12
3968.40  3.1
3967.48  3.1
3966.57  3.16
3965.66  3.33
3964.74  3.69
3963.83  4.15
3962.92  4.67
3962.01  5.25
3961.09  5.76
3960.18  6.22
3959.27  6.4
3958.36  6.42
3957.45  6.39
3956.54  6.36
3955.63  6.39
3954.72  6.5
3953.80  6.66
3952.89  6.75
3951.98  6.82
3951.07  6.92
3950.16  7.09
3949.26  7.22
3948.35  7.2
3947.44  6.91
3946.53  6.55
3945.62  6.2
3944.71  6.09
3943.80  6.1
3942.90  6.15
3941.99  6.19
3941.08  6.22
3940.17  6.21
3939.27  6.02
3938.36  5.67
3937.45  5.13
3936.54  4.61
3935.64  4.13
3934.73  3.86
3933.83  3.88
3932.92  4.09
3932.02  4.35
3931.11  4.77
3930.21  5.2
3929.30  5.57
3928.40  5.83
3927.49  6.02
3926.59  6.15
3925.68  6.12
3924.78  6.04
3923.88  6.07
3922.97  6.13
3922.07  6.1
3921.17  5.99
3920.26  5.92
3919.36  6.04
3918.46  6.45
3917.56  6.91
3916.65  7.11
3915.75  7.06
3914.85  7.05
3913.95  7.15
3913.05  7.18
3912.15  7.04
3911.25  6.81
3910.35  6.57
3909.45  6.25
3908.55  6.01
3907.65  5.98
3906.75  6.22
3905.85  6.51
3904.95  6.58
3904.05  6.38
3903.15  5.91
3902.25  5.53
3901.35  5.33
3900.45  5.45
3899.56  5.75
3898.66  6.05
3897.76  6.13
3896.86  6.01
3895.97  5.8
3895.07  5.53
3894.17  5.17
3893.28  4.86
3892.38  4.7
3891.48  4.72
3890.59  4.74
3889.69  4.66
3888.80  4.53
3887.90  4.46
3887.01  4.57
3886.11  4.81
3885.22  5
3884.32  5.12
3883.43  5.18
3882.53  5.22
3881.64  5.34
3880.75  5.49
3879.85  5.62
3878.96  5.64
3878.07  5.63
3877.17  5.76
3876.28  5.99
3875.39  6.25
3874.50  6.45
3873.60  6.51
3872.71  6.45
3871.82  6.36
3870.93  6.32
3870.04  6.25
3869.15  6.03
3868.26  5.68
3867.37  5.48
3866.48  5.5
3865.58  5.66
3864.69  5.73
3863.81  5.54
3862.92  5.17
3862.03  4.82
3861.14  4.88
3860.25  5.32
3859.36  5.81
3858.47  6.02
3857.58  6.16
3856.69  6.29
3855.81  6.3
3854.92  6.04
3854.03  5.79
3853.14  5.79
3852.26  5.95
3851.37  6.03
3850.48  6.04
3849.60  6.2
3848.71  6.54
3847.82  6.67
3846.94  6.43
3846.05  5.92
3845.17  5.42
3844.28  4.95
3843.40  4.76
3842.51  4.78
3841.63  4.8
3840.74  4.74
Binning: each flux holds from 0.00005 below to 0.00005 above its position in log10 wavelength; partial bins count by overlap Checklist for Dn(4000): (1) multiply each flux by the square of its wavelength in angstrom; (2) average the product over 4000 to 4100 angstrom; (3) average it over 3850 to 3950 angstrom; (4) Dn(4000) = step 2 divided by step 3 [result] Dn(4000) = 1.38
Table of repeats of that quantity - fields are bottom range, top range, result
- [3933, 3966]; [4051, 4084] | 1.29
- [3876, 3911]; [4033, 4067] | 1.47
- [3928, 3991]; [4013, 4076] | 1.38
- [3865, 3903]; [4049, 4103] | 1.38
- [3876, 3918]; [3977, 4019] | 1.36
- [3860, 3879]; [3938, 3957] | 1.16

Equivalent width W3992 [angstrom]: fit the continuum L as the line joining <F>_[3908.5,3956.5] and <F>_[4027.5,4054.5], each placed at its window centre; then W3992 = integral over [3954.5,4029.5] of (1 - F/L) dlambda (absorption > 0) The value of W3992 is 3.8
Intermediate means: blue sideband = 6.11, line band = 6.7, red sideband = 7.77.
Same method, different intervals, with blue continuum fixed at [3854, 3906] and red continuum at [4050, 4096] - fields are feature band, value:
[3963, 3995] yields 3.42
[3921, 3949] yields 1.71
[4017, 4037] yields -3.16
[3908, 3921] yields -1.74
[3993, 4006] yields -1.72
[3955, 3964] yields 0.52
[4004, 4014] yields -1.61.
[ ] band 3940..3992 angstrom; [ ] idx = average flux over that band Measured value 5.93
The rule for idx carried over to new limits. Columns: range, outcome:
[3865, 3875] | 6.06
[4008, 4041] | 7.88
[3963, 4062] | 7.04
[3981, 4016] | 7.57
